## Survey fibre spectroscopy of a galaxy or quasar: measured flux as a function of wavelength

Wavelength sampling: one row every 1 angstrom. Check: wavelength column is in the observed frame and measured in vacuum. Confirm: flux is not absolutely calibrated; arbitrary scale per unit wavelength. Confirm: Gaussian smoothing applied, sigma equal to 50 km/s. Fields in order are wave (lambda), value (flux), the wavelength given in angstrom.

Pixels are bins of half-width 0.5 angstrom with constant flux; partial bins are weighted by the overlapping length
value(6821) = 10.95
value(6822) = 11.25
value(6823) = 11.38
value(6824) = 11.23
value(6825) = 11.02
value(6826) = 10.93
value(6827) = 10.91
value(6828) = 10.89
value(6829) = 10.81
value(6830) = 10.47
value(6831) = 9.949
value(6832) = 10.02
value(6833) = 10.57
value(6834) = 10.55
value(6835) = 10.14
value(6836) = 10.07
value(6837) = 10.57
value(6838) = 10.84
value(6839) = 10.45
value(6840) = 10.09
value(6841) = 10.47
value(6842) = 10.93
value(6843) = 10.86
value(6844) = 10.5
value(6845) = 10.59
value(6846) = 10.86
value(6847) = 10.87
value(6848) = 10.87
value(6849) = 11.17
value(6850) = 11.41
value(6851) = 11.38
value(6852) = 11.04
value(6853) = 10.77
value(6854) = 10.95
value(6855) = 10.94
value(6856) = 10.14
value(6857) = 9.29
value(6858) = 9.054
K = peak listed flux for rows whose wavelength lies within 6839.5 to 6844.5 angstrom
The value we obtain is 10.93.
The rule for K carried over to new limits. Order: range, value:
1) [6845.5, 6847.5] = 10.87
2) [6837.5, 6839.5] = 10.84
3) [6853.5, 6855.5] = 10.95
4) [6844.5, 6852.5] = 11.41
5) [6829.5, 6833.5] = 10.57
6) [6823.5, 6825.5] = 11.23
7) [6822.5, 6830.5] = 11.38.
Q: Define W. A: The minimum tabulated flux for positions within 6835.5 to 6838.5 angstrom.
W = 10.07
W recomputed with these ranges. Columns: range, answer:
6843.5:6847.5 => 10.5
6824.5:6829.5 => 10.81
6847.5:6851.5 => 10.87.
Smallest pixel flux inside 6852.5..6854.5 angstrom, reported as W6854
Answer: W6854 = 10.77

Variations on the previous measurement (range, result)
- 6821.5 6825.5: 11.02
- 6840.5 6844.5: 10.47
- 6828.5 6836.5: 9.949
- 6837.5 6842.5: 10.09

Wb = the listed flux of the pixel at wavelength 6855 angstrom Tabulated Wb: 10.94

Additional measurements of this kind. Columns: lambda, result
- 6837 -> 10.57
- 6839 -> 10.45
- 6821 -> 10.95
